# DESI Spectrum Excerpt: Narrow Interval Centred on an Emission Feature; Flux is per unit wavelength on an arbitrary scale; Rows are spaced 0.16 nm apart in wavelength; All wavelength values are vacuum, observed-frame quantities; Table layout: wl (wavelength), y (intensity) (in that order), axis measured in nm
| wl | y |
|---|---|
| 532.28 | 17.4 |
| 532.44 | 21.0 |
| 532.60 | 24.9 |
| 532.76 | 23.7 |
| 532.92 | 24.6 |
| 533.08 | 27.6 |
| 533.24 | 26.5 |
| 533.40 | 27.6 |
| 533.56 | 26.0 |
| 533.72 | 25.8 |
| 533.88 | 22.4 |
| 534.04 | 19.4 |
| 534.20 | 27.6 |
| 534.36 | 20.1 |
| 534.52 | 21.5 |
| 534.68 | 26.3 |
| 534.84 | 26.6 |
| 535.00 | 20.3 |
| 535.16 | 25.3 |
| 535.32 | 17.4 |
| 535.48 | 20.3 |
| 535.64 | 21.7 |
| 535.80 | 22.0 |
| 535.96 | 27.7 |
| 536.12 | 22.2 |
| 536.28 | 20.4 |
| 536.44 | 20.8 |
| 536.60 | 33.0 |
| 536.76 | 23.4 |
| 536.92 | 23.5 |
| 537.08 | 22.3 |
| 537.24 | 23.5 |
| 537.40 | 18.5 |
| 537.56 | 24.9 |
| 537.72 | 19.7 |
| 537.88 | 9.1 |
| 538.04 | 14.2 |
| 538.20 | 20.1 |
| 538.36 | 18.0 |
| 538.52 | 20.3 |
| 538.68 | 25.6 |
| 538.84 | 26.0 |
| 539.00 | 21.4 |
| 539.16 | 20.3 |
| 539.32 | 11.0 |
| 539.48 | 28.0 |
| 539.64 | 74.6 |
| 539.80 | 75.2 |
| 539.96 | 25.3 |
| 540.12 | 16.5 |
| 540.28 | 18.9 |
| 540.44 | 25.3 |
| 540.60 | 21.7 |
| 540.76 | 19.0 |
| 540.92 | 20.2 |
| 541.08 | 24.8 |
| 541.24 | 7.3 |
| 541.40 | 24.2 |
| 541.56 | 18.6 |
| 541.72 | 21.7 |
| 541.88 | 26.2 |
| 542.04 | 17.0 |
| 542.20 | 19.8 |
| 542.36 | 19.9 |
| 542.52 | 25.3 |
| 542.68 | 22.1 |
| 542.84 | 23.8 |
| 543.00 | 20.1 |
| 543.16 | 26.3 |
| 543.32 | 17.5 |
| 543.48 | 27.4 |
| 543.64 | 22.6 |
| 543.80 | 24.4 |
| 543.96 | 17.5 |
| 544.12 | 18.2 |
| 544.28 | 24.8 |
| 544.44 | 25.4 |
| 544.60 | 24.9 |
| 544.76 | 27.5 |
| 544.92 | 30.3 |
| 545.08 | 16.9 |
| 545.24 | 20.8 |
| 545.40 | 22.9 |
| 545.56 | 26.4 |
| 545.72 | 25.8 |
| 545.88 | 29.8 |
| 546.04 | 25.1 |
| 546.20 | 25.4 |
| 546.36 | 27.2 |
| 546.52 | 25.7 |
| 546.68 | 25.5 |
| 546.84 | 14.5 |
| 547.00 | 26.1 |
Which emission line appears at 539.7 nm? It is H-beta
